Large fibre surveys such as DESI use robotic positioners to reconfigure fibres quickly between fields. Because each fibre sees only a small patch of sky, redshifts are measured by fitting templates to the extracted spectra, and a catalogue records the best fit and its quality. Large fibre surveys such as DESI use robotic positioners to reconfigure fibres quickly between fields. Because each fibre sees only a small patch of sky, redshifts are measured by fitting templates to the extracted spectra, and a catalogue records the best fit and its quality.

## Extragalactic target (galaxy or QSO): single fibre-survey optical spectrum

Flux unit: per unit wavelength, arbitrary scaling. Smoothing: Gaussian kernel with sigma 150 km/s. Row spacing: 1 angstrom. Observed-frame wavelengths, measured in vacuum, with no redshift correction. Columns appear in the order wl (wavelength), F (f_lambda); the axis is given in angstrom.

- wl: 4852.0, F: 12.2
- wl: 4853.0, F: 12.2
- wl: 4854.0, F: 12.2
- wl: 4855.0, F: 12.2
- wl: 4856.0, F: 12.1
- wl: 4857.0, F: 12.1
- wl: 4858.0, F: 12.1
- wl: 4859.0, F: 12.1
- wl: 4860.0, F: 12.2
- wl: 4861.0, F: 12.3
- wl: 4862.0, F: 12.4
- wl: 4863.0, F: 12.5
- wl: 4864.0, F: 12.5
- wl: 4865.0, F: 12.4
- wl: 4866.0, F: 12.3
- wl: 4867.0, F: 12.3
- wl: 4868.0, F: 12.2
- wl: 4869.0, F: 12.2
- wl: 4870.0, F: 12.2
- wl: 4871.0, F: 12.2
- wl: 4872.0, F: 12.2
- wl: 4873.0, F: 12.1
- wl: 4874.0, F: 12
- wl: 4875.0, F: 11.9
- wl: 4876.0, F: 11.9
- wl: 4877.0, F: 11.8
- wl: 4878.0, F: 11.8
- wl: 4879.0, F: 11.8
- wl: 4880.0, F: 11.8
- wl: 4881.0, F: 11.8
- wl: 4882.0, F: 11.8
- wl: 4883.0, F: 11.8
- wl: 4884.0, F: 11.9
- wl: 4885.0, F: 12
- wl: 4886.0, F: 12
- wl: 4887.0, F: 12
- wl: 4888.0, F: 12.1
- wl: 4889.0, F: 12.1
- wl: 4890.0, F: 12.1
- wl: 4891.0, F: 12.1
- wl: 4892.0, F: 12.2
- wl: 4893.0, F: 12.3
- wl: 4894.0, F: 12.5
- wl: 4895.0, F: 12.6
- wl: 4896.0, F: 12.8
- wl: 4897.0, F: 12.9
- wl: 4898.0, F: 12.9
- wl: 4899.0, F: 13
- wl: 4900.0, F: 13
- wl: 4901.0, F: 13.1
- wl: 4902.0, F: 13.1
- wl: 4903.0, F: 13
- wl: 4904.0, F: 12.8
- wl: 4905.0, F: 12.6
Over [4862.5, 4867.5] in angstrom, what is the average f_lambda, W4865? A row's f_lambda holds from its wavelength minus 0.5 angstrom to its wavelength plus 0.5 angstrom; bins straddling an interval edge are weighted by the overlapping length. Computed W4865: 12.4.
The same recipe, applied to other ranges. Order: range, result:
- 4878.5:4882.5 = 11.8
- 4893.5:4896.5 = 12.6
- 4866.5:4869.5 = 12.2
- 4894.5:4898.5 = 12.8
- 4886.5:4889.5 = 12.1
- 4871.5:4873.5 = 12.1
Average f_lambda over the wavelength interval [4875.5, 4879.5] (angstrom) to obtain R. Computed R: 11.8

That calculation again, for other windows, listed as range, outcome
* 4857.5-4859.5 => 12.1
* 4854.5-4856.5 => 12.1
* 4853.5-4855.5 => 12.2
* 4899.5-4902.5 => 13.1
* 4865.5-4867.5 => 12.3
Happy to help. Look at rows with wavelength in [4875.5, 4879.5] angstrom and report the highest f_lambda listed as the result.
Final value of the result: 11.9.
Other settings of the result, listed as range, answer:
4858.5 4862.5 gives 12.4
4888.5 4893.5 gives 12.3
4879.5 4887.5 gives 12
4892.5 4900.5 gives 13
